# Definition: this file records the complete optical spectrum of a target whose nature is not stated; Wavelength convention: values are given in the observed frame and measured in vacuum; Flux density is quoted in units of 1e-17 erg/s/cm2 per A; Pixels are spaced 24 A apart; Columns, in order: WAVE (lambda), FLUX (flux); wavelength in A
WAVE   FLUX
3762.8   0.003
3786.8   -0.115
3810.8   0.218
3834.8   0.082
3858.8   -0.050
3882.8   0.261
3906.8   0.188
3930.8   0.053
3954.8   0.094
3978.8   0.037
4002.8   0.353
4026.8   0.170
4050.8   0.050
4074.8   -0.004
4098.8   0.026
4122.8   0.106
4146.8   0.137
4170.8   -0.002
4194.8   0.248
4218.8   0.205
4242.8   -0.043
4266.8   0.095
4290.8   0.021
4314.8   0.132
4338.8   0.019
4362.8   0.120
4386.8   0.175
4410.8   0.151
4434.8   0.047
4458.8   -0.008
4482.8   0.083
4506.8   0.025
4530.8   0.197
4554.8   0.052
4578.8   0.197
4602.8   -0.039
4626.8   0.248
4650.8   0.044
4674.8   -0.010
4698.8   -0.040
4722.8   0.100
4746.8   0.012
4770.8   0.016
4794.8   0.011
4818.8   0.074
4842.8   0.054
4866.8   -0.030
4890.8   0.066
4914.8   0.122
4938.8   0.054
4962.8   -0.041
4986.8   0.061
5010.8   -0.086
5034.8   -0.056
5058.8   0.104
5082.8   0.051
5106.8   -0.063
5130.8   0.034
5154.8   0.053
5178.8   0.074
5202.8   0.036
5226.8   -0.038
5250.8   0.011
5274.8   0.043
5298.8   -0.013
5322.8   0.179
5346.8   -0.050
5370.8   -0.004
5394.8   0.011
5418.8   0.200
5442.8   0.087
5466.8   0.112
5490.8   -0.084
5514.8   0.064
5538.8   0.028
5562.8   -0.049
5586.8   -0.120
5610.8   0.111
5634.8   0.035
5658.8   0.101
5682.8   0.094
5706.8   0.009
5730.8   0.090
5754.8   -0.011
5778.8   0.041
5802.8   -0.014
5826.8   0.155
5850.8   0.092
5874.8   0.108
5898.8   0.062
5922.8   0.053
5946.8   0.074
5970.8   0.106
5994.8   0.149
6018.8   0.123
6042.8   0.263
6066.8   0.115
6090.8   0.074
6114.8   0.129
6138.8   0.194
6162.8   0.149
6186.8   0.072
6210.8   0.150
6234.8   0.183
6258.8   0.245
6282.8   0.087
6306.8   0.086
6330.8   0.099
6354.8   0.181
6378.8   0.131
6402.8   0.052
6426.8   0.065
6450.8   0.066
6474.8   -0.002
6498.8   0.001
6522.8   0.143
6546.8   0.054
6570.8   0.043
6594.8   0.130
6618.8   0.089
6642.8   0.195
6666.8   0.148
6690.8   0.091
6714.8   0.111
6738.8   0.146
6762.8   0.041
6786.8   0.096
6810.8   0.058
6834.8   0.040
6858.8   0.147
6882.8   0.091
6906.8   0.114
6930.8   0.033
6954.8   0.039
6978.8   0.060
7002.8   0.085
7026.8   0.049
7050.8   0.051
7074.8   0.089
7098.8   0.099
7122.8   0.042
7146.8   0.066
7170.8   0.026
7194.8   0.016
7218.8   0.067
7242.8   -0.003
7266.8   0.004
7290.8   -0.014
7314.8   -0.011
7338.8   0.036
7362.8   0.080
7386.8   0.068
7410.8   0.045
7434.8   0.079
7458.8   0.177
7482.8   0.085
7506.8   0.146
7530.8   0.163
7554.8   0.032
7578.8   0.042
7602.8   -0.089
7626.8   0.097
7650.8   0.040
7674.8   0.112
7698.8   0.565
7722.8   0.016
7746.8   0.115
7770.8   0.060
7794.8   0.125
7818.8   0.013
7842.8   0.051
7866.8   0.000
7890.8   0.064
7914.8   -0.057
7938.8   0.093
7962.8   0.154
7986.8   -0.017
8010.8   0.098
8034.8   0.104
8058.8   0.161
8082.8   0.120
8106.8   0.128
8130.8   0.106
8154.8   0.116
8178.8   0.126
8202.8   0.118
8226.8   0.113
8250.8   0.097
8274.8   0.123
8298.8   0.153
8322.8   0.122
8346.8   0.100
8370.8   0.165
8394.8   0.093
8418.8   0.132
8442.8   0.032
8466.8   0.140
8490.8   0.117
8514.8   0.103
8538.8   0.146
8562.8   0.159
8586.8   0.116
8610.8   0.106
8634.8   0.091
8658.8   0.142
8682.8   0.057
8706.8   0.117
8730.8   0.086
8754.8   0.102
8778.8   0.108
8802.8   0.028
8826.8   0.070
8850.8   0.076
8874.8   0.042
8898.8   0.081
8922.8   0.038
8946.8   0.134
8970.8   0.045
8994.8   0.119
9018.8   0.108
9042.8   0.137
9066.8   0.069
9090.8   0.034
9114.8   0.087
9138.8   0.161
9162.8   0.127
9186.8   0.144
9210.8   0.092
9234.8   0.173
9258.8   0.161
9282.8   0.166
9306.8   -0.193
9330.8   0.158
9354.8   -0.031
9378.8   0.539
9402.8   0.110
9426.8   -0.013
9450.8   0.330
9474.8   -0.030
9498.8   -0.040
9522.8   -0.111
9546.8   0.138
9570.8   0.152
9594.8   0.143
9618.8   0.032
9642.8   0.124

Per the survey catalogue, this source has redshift 1.063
